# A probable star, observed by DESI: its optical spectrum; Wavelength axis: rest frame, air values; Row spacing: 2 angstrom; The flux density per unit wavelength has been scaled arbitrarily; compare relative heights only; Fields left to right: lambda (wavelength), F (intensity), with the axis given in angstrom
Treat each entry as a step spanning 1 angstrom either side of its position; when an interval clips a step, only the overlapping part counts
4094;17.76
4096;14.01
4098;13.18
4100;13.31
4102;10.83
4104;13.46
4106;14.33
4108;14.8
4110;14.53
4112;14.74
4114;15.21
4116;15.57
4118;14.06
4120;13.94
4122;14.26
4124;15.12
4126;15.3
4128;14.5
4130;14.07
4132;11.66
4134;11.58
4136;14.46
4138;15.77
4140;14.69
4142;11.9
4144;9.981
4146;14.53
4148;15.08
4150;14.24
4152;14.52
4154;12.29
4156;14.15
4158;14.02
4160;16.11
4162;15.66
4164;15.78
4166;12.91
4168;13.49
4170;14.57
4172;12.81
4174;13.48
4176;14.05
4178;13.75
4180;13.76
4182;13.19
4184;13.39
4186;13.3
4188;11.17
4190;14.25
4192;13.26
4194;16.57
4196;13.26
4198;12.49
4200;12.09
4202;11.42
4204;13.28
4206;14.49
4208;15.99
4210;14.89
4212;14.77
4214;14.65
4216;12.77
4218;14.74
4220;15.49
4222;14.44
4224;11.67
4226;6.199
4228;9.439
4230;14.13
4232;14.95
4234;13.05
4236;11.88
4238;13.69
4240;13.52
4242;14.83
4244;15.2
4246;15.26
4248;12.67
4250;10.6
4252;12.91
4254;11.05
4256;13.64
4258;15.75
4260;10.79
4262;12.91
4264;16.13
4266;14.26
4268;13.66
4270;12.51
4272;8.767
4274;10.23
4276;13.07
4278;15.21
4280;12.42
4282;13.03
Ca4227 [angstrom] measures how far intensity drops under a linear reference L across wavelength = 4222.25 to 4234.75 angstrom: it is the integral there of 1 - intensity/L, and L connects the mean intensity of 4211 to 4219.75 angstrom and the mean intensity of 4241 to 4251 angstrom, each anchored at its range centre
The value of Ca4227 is 2.1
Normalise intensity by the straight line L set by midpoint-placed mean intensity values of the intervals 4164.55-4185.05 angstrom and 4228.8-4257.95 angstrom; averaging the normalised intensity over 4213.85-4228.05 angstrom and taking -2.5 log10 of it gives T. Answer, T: 0.08 mag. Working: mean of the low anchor 13.6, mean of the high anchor 13.4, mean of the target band 12.5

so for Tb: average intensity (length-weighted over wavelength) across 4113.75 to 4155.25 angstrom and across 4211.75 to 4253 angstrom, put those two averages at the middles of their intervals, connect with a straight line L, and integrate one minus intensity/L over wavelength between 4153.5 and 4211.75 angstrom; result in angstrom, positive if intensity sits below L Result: -1.2 angstrom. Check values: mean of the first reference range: 13.9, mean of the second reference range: 13.2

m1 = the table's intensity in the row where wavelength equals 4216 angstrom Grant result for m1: 12.77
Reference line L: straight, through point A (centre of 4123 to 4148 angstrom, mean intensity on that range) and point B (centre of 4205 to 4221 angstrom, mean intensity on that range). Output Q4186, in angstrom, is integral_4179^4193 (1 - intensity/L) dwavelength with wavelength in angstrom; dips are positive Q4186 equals 1.1 angstrom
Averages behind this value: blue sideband 13.7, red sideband 14.7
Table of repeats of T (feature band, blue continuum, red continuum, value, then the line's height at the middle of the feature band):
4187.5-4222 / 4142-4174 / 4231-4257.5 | -0.02 mag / 13.6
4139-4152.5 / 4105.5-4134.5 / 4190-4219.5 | 0.05 mag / 14.2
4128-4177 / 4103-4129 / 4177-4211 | 0.02 mag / 14.1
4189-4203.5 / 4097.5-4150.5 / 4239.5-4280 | 0.01 mag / 13.5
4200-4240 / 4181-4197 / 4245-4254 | -0.01 mag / 13.1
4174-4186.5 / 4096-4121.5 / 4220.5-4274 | -0.01 mag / 13.4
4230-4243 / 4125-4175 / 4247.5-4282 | -0.05 mag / 13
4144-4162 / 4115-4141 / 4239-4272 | -0.01 mag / 14.1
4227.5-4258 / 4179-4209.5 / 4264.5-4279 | -0.03 mag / 13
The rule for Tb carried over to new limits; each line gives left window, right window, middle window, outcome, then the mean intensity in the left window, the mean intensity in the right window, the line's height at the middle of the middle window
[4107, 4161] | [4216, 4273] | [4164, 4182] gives 0.0 angstrom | 14.1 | 13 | 13.7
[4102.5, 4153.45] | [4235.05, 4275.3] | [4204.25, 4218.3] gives -1.2 angstrom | 14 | 13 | 13.4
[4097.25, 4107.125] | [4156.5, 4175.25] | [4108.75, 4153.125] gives -1.6 angstrom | 13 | 14.3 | 13.6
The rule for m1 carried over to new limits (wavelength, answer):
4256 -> 13.64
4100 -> 13.31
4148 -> 15.08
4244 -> 15.2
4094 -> 17.76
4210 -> 14.89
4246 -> 15.26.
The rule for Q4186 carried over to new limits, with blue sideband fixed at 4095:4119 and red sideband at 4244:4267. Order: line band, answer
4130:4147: 0.9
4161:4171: -0.5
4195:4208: 0.5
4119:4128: -0.5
